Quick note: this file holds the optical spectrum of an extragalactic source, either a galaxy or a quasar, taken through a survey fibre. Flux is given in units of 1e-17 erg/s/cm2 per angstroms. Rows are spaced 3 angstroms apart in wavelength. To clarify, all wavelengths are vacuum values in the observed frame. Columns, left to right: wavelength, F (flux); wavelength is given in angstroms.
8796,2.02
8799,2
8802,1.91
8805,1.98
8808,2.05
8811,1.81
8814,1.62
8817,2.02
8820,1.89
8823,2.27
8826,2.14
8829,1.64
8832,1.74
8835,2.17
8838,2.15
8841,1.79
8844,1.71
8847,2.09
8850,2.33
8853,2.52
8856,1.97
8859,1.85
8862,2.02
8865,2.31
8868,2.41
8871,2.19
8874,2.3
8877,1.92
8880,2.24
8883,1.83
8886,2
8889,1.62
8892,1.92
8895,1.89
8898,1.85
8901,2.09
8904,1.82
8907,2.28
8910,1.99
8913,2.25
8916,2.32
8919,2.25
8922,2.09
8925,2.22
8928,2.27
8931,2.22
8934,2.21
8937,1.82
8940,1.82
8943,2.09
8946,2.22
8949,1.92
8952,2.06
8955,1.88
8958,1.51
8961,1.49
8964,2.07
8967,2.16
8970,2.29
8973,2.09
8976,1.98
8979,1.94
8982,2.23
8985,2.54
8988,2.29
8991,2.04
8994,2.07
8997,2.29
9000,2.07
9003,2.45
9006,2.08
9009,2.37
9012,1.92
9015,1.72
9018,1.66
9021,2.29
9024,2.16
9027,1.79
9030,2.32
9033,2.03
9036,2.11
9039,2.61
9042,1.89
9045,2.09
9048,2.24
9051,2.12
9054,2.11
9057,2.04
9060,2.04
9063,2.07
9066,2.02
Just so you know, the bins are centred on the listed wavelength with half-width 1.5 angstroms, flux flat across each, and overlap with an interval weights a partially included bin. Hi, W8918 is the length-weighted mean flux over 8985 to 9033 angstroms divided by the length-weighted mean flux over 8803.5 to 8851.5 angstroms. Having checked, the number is 1.08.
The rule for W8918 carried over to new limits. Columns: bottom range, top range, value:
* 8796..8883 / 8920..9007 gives 1.02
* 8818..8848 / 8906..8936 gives 1.12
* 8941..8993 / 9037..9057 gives 1.06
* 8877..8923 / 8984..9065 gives 1.05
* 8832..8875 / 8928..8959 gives 0.94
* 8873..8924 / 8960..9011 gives 1.05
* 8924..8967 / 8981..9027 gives 1.07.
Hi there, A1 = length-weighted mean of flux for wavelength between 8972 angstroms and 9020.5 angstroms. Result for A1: 2.11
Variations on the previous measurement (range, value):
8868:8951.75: 2.07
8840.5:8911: 2.04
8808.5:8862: 1.99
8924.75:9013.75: 2.08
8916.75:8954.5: 2.1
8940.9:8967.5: 1.92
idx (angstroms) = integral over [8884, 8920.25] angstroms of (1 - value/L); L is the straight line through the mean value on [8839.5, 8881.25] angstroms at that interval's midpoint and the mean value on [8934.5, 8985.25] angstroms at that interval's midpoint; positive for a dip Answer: 0.8 angstroms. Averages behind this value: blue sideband 2.12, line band 2.02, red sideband 2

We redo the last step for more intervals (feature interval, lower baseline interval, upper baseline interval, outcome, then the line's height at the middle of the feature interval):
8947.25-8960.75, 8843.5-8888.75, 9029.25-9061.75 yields 1.95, 2.12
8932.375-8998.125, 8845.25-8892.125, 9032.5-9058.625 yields 2.39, 2.12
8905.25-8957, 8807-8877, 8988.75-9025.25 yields -0.86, 2.07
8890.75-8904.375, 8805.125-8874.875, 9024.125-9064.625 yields 0.92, 2.06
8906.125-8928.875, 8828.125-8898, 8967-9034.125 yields -1.56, 2.06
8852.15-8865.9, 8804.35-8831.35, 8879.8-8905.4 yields -1.40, 1.91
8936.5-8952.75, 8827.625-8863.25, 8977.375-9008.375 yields 1.08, 2.14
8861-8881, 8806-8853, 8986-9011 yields -1.64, 2.04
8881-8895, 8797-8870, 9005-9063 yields 1.19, 2.04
